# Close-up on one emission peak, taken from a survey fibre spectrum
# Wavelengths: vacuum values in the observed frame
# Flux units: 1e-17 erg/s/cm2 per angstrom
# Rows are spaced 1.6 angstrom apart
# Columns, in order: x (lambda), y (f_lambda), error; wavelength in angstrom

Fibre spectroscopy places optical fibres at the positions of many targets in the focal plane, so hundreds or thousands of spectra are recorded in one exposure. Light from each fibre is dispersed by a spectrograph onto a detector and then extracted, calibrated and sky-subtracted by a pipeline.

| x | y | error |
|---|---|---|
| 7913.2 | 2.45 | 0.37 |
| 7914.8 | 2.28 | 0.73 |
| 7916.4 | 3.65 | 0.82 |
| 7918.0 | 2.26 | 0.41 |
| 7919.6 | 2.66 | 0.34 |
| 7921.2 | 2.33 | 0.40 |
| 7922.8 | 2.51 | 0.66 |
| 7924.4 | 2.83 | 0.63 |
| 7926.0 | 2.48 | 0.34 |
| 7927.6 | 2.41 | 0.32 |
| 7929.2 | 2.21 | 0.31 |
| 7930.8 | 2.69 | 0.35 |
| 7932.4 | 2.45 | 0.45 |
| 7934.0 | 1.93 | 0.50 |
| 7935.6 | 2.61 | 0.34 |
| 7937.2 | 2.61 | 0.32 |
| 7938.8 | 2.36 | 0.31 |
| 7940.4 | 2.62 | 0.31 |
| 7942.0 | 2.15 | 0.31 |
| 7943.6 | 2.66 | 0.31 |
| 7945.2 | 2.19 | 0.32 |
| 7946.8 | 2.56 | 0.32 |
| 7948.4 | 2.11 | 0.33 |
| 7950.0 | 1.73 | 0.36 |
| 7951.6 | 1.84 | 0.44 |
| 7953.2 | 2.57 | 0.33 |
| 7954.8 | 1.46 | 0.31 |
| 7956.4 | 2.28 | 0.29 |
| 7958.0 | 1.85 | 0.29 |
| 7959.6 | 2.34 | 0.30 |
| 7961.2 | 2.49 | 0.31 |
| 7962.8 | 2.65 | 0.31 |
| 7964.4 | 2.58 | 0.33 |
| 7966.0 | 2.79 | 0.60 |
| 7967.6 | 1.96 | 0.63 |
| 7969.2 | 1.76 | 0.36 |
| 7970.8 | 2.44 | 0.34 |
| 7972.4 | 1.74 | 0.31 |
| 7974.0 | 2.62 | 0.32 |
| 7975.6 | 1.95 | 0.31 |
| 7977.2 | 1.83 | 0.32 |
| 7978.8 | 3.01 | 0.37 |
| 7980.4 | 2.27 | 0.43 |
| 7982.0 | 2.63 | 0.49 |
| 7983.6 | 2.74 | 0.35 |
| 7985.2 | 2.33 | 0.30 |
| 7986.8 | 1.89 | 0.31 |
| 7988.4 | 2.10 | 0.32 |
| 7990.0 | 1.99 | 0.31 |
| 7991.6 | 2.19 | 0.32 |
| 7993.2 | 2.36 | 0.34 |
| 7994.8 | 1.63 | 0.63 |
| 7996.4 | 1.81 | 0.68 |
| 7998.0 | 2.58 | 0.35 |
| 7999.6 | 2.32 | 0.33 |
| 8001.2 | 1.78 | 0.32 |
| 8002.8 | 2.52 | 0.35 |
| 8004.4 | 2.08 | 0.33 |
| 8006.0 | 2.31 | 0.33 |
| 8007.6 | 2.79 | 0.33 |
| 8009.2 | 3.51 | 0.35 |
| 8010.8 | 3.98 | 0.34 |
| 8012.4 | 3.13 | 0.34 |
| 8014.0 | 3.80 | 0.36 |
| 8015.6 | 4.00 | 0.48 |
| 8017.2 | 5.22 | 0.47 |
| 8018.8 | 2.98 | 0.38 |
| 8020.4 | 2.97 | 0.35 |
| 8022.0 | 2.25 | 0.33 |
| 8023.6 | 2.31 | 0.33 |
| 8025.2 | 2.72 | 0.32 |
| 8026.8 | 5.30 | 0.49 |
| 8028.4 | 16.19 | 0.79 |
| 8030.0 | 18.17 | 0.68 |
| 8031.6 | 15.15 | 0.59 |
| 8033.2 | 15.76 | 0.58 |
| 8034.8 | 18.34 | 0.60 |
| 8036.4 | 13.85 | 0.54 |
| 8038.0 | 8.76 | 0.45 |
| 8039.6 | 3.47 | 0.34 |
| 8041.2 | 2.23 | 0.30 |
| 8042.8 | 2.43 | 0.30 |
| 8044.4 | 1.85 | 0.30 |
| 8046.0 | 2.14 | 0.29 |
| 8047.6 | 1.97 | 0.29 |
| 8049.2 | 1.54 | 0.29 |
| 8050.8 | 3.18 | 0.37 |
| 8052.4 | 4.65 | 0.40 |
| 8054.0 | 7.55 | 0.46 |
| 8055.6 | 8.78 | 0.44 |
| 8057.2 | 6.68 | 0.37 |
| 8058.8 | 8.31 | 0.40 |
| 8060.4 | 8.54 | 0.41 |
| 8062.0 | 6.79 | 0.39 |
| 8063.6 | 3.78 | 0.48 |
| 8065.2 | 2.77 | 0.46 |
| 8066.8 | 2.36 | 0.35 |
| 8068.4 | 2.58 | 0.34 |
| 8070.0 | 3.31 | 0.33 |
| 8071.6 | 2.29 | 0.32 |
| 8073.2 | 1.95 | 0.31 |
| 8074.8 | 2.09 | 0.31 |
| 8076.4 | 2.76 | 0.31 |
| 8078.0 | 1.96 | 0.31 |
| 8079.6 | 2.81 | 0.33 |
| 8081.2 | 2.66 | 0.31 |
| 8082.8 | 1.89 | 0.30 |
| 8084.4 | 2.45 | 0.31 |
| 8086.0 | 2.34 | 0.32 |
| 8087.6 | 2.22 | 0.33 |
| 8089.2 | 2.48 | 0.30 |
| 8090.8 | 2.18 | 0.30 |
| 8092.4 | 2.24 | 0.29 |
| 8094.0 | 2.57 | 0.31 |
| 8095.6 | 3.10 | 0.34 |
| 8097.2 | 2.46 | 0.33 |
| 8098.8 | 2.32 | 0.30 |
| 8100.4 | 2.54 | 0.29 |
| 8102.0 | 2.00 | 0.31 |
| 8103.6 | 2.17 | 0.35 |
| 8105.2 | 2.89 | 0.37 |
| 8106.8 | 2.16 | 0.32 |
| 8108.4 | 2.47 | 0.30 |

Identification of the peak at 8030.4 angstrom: H-alpha 6563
